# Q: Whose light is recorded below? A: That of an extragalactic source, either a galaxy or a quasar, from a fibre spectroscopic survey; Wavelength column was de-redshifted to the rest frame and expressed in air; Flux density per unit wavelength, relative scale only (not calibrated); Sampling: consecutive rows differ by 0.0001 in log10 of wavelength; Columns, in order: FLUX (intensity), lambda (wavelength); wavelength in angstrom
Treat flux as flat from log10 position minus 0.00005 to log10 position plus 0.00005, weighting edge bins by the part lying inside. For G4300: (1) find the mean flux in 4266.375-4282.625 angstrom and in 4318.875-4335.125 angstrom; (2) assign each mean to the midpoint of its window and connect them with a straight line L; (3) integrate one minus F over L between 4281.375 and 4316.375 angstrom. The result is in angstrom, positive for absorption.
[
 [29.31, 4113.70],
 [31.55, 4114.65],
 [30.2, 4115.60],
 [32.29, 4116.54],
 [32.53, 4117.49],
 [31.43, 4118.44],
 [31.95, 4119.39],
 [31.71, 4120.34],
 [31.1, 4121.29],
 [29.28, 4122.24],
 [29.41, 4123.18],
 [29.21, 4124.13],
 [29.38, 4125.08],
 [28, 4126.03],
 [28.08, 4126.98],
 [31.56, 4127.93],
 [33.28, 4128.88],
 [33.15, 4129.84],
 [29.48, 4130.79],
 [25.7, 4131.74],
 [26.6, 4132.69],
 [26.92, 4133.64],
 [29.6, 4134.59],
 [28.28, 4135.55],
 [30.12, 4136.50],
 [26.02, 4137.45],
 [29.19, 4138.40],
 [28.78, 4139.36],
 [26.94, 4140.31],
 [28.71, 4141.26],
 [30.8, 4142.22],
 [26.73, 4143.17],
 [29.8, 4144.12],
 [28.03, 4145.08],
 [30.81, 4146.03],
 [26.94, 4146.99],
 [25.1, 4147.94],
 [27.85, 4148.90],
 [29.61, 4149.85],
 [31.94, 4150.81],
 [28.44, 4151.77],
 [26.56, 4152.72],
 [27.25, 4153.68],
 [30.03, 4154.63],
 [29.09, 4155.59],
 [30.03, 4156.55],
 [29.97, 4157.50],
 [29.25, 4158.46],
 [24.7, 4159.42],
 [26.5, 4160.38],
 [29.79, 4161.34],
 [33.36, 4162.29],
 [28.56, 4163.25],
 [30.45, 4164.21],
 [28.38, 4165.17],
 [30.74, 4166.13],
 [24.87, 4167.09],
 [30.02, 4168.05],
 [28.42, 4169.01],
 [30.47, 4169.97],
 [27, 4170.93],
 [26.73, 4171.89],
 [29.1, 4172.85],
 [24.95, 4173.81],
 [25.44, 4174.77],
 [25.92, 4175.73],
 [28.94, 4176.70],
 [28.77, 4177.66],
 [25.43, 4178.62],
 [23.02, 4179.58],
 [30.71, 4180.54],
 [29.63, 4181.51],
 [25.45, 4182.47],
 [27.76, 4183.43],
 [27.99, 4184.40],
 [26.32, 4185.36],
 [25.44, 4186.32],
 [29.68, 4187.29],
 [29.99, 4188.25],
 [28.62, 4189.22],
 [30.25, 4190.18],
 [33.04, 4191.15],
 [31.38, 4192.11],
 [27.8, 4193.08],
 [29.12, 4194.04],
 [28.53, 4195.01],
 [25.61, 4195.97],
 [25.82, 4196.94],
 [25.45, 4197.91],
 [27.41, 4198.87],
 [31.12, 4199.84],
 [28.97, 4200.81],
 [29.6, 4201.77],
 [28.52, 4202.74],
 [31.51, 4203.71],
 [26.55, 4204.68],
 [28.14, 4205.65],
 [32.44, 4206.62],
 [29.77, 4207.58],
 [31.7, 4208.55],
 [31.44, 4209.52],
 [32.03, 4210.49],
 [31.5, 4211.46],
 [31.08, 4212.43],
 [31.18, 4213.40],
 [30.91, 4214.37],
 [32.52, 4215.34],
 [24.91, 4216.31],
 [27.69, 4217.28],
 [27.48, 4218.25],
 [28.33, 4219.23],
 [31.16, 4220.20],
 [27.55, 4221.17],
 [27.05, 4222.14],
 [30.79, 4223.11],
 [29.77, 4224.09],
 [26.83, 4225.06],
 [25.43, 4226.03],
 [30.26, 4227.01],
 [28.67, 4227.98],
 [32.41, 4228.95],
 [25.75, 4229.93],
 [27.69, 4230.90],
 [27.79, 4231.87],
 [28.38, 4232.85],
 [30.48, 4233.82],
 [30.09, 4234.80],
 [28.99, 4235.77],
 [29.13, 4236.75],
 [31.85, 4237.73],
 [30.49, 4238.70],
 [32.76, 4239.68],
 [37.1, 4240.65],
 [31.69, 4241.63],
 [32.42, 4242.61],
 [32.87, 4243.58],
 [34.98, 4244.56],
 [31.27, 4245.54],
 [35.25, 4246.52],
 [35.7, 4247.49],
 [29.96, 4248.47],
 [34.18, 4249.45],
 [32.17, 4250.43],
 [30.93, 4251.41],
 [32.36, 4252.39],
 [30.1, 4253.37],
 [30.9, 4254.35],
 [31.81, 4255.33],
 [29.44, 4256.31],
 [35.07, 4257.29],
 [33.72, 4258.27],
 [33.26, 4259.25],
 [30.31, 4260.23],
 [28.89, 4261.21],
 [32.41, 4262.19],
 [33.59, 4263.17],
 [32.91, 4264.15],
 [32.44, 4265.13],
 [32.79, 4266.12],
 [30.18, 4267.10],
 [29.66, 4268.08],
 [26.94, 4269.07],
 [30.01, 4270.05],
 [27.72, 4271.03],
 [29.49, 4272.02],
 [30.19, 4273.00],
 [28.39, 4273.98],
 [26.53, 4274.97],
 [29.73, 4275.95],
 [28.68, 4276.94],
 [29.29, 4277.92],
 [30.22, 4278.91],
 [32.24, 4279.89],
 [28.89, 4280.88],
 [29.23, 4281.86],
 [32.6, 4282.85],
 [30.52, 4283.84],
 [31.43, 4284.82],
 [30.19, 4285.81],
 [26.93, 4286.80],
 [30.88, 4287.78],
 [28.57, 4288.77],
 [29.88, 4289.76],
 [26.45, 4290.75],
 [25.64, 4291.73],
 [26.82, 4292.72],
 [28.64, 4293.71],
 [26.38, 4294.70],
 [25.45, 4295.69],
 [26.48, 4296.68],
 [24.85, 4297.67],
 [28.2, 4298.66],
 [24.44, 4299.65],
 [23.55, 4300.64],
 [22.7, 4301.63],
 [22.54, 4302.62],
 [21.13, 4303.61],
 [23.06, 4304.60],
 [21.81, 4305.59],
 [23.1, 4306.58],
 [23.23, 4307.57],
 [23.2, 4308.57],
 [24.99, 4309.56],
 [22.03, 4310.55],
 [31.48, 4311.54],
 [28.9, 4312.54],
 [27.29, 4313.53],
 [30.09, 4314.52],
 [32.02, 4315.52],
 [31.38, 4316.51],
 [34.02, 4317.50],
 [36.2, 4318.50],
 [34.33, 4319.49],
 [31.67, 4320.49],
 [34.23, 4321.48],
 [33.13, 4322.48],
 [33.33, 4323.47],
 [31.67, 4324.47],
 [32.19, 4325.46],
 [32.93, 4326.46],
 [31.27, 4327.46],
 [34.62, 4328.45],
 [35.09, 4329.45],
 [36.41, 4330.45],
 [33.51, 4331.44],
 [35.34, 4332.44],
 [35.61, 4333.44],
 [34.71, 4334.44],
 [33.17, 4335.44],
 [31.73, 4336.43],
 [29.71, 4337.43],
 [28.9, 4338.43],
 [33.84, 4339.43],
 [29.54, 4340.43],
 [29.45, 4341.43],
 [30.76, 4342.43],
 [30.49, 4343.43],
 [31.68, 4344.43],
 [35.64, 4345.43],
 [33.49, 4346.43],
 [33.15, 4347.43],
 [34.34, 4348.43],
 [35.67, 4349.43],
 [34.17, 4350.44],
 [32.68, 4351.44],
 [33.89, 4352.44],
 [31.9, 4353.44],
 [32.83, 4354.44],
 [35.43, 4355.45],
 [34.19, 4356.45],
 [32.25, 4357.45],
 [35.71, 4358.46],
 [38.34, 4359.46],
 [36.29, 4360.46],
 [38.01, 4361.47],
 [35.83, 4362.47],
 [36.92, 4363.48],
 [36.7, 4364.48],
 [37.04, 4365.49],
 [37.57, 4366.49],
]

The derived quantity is 5.1 angstrom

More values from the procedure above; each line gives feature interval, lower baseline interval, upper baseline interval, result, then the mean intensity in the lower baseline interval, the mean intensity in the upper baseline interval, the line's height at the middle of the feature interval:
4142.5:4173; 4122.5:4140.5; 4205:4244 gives 0.6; 29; 29.9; 29.2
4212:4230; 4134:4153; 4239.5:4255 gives 1.5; 28.5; 32.8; 31.7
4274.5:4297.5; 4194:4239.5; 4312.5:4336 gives 2.2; 29.2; 33.1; 31.7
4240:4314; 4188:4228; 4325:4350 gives 4.6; 29.2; 32.9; 31.2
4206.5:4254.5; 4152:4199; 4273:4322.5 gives -4.2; 28.2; 28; 28.1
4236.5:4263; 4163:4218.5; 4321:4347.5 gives -1.7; 28.7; 32.8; 30.4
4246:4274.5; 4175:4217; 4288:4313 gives -5.0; 28.9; 25.4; 26.7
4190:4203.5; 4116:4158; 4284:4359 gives 0.4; 29.3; 30.3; 29.6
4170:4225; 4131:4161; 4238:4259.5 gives 3.3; 28.3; 32.6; 30.5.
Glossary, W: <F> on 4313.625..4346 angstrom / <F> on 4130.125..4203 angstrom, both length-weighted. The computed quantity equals 1.16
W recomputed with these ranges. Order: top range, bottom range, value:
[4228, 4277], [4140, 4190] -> 1.10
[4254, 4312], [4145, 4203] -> 1.00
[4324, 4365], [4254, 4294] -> 1.12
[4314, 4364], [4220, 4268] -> 1.08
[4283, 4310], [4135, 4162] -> 0.91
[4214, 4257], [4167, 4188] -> 1.11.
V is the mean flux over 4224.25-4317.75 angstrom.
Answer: 29.3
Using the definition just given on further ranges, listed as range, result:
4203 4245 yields 30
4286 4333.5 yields 28.9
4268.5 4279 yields 28.8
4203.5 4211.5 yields 30.5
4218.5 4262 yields 30.8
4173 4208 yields 28.2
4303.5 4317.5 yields 26.4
